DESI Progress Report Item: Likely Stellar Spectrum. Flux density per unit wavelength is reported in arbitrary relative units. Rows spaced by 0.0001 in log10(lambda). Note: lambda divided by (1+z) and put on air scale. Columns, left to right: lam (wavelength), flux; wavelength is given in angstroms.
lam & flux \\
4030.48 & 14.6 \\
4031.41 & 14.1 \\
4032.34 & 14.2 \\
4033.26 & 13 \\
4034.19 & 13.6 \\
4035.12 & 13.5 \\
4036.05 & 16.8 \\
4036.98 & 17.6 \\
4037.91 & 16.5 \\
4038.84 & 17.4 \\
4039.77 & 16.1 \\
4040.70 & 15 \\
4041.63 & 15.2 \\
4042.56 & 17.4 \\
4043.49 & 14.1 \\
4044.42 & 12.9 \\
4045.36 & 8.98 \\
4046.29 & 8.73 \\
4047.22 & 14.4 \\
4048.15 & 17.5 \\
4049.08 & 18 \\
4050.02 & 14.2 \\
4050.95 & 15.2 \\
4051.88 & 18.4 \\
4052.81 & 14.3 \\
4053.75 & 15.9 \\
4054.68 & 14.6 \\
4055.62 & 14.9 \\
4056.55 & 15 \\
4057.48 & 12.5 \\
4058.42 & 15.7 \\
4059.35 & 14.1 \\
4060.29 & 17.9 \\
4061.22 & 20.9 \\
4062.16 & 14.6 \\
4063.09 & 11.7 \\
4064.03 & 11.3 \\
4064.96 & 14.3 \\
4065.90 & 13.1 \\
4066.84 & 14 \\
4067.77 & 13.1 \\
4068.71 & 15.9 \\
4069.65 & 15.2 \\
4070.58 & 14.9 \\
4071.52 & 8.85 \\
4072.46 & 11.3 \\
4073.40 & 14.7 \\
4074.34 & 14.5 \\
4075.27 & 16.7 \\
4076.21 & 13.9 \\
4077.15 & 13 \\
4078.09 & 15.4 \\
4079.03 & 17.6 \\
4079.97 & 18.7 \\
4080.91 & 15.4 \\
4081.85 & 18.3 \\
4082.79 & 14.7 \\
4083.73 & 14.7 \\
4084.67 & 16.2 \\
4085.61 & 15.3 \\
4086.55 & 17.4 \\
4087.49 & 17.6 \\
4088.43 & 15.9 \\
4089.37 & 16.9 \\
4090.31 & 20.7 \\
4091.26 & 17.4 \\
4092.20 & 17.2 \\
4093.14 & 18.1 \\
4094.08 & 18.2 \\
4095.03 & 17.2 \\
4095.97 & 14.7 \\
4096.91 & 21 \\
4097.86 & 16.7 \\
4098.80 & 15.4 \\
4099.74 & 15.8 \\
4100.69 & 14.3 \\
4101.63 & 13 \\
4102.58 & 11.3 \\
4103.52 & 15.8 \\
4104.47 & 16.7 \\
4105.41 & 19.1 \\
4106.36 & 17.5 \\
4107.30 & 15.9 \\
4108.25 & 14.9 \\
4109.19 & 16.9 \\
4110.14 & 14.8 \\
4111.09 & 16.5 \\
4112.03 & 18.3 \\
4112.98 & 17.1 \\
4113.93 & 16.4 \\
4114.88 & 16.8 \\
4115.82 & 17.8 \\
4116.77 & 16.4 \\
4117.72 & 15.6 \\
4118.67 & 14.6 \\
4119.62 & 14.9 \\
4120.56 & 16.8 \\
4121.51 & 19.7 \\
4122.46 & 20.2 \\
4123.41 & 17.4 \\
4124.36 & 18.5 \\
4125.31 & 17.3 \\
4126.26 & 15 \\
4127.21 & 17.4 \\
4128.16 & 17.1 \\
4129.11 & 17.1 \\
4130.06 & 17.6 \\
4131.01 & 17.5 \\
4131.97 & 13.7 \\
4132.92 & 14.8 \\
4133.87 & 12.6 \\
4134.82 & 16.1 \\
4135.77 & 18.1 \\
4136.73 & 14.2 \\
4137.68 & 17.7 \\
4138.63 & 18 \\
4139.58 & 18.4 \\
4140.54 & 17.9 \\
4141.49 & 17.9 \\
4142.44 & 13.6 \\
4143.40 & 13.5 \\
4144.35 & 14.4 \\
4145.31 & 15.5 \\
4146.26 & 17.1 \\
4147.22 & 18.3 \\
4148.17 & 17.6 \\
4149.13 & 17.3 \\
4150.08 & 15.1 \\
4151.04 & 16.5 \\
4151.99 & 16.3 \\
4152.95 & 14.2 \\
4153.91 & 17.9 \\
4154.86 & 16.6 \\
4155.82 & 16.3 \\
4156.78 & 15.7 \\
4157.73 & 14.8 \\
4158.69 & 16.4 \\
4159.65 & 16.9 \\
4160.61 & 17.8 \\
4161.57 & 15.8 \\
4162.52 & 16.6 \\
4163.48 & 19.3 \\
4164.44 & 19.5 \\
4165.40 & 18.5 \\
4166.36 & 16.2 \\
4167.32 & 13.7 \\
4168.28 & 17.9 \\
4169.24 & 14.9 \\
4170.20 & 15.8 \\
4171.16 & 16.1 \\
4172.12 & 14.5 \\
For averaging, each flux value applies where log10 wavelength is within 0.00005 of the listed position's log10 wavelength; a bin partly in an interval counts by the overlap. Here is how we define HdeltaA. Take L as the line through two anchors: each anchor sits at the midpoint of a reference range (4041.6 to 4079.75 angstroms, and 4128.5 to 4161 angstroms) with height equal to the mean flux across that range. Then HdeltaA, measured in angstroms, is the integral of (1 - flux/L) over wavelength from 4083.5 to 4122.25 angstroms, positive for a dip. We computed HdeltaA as -2.9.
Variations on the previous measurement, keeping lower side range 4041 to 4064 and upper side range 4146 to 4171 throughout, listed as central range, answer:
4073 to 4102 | -1.8 angstroms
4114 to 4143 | -1.0 angstroms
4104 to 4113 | -0.6 angstroms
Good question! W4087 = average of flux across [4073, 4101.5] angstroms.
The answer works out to 16.4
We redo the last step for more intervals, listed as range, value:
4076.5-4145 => 16.5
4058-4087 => 14.9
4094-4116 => 16.3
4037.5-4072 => 14.7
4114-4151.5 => 16.6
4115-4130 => 17.1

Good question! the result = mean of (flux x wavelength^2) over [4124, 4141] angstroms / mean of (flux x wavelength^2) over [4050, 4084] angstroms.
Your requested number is 1.15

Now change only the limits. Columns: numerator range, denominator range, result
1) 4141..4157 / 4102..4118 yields 1.01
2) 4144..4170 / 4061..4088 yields 1.16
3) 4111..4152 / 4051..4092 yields 1.12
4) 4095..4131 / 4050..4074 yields 1.17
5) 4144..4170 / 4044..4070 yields 1.20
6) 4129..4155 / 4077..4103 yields 1.02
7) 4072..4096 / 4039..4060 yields 1.12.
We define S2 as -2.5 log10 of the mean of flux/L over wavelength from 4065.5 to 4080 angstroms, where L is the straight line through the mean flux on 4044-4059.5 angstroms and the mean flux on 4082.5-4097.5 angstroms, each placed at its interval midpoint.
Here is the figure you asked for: 0.12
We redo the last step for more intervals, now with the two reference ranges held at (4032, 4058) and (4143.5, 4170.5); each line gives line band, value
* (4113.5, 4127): -0.07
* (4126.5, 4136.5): 0.00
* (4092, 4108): -0.04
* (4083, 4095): -0.11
